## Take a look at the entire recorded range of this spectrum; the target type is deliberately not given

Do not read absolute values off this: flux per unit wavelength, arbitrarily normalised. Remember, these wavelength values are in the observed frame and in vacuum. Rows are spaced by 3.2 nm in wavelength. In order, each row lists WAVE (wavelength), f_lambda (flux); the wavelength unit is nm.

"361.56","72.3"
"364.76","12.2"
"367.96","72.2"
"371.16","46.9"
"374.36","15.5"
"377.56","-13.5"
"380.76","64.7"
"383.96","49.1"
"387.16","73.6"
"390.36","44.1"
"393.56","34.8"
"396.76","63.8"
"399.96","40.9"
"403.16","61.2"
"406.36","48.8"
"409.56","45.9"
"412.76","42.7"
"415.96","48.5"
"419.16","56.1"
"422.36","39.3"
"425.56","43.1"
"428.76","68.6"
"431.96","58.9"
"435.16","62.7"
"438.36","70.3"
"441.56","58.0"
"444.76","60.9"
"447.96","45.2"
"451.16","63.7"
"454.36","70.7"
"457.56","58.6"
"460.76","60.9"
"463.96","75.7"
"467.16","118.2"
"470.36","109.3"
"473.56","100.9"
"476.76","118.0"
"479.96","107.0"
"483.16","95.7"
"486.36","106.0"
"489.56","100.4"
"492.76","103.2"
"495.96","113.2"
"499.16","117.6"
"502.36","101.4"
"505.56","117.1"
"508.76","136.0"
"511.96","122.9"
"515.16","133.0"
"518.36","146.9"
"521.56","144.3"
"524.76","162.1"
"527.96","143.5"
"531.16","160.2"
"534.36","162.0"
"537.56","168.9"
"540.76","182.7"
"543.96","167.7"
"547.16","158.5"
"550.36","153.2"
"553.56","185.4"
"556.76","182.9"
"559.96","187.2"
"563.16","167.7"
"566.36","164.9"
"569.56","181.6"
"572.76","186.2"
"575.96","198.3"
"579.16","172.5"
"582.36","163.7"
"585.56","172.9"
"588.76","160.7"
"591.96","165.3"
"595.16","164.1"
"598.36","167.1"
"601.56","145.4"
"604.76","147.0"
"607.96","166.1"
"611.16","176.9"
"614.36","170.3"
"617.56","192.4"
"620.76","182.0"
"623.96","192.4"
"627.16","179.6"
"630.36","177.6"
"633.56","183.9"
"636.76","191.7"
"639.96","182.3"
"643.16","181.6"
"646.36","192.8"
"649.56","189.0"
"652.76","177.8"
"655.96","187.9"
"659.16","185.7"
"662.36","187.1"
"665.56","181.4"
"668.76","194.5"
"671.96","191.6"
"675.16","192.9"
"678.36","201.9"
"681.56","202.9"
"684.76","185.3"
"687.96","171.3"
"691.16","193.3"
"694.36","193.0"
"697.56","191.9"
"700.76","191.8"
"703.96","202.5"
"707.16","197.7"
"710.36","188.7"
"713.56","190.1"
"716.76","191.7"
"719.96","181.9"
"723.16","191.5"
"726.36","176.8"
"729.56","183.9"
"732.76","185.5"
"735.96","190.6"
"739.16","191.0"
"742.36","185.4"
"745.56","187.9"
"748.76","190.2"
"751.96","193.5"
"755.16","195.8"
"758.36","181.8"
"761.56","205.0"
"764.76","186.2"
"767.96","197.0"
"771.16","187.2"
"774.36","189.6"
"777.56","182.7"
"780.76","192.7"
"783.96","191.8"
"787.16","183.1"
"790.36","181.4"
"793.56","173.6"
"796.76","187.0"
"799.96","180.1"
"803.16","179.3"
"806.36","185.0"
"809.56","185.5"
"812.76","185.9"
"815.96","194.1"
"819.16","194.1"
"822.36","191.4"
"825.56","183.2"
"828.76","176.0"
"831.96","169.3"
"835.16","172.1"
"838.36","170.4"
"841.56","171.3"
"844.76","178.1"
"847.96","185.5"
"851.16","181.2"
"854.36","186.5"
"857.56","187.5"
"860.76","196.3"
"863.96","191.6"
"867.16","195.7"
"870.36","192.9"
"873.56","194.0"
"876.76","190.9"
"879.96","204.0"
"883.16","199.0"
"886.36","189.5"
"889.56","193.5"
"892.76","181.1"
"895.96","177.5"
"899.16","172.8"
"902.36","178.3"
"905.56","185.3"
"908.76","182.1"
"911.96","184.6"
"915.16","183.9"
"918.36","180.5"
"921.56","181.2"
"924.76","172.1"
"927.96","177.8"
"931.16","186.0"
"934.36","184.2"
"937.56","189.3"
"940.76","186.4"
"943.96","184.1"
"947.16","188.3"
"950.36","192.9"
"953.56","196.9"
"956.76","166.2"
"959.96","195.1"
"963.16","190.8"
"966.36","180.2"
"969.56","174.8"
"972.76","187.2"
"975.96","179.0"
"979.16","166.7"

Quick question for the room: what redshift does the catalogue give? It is 0.166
